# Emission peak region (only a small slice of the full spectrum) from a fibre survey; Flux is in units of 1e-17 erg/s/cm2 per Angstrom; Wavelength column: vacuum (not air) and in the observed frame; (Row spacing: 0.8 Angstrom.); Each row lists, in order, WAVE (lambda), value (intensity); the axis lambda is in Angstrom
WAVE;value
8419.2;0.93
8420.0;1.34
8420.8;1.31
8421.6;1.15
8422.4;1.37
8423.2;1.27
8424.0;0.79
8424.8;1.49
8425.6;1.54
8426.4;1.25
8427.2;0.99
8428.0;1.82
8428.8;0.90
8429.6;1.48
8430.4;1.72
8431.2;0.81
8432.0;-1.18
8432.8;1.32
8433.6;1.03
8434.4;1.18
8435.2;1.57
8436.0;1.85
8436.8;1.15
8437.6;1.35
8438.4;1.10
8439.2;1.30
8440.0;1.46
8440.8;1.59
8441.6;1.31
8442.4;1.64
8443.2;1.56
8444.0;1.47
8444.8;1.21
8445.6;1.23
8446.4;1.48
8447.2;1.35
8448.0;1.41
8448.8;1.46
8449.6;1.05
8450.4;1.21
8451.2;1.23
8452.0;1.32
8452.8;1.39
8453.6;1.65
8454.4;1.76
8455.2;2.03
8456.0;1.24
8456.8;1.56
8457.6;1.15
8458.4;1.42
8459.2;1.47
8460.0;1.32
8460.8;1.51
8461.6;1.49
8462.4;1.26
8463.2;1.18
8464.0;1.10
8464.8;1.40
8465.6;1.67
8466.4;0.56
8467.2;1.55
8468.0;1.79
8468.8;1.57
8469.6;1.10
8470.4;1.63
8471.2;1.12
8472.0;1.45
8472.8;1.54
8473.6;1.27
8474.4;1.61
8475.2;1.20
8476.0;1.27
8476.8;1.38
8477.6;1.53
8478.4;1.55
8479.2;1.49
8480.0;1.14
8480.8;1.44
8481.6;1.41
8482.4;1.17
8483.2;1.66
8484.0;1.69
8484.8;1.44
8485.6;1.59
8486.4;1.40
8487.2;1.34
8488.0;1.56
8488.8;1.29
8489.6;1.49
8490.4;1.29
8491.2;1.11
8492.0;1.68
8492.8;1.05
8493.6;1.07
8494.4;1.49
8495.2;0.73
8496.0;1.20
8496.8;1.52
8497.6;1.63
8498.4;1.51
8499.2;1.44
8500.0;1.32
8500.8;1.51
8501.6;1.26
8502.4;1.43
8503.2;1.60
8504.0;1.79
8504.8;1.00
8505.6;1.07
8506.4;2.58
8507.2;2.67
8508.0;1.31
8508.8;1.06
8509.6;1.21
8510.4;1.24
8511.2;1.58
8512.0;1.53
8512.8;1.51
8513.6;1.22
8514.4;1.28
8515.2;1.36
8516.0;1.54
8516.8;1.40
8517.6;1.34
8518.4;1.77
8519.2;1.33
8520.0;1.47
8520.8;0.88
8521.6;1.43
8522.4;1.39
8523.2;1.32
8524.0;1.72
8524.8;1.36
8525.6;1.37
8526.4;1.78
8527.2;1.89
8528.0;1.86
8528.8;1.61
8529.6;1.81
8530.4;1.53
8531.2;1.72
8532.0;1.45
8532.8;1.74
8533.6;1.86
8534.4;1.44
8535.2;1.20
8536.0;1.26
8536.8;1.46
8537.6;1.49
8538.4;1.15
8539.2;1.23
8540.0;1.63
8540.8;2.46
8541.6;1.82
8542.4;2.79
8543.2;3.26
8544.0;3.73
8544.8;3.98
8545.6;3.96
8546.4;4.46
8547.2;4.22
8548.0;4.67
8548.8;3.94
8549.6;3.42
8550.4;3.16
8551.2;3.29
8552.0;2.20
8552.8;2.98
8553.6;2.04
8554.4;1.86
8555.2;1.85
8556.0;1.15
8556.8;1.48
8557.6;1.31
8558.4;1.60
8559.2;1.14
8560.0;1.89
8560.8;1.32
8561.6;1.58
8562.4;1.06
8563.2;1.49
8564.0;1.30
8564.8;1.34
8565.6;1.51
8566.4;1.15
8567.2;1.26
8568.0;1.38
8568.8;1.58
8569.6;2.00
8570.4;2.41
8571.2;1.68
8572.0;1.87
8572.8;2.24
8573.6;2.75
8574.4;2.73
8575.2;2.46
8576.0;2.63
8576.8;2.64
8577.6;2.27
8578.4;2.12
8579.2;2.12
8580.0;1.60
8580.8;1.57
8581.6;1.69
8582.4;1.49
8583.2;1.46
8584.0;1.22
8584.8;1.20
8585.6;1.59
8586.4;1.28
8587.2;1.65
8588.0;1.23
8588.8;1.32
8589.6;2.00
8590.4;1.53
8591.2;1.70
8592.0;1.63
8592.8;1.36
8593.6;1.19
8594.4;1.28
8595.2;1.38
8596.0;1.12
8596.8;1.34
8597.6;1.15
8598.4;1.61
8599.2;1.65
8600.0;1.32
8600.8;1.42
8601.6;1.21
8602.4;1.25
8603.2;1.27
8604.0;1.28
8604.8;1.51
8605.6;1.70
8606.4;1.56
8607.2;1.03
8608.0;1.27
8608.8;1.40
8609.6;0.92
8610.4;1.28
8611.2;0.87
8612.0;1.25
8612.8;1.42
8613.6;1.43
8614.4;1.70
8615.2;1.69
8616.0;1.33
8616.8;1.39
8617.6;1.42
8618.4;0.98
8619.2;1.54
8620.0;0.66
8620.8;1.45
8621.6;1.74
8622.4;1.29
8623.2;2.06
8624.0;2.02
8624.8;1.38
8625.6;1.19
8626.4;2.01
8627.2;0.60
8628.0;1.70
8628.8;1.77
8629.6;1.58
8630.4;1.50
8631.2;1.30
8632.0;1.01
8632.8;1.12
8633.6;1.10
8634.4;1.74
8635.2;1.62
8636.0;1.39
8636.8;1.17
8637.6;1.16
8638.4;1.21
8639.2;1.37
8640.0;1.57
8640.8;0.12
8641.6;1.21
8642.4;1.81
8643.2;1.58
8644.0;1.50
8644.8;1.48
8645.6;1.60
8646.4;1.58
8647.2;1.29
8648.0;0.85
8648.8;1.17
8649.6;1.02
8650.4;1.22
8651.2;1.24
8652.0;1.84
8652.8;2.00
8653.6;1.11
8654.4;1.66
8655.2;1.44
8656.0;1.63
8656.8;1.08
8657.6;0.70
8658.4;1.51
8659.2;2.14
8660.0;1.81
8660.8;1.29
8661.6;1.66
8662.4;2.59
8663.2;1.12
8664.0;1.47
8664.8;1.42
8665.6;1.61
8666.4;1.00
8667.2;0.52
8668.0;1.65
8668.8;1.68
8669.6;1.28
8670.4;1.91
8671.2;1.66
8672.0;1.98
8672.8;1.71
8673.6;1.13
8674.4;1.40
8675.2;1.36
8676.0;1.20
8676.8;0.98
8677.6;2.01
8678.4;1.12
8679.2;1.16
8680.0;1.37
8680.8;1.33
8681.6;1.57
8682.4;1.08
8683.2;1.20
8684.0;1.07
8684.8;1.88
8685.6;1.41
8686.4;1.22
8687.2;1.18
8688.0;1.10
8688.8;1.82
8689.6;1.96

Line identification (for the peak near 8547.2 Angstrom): H-alpha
